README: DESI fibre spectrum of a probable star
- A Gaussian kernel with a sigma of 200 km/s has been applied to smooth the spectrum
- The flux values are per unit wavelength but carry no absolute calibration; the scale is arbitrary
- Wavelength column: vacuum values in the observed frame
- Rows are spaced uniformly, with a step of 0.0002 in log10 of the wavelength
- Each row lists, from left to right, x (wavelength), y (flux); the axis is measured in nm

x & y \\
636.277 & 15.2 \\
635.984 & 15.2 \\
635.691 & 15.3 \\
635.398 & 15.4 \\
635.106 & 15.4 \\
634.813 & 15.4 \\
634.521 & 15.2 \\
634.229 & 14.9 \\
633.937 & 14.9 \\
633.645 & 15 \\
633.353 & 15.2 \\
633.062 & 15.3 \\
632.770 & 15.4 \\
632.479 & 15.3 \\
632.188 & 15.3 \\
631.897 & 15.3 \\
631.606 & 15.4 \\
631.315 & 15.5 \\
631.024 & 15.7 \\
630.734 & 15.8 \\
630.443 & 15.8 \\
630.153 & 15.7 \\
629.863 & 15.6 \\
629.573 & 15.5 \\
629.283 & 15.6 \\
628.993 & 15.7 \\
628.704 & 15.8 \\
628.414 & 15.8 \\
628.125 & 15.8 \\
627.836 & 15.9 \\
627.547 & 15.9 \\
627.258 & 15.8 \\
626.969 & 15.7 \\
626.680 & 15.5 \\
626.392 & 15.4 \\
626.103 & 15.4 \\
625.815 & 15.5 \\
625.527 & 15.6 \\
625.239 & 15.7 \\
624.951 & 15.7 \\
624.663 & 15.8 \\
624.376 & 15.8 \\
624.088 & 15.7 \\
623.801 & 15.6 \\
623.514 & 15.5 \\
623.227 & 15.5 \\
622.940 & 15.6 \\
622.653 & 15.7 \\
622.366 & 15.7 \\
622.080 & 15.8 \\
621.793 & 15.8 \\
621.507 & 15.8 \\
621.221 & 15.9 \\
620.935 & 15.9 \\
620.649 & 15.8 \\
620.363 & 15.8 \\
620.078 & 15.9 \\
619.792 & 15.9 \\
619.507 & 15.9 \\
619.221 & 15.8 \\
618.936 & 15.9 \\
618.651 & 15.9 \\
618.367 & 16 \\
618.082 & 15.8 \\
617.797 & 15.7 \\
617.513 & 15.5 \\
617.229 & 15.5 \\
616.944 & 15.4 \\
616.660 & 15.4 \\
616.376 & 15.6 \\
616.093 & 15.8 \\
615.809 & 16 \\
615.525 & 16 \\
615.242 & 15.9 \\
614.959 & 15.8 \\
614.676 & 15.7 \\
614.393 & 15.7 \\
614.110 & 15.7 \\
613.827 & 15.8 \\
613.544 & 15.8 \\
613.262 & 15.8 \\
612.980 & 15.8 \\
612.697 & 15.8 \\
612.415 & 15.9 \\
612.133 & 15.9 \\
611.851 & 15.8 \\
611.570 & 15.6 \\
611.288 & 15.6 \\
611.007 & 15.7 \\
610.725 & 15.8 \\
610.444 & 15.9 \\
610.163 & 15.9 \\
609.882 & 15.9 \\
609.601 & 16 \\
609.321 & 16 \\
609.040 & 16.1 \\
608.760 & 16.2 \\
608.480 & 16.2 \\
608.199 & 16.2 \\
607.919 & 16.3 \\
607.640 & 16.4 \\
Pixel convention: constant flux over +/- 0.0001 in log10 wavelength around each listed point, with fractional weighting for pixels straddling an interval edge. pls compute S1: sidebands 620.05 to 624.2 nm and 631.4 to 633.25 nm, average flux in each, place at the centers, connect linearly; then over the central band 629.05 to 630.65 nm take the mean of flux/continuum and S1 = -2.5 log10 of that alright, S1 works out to -0.01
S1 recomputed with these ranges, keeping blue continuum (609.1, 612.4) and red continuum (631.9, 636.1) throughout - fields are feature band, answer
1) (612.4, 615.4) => 0.00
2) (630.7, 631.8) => -0.02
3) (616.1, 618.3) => 0.01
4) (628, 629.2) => -0.03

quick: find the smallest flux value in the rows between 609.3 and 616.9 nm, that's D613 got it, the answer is 15.4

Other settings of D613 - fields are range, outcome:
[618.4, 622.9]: 15.7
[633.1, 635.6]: 14.9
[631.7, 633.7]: 15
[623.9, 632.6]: 15.3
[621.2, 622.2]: 15.8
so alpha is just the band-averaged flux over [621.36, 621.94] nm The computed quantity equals 15.8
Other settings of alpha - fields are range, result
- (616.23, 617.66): 15.5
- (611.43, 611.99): 15.7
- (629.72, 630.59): 15.7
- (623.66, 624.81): 15.7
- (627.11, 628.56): 15.8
